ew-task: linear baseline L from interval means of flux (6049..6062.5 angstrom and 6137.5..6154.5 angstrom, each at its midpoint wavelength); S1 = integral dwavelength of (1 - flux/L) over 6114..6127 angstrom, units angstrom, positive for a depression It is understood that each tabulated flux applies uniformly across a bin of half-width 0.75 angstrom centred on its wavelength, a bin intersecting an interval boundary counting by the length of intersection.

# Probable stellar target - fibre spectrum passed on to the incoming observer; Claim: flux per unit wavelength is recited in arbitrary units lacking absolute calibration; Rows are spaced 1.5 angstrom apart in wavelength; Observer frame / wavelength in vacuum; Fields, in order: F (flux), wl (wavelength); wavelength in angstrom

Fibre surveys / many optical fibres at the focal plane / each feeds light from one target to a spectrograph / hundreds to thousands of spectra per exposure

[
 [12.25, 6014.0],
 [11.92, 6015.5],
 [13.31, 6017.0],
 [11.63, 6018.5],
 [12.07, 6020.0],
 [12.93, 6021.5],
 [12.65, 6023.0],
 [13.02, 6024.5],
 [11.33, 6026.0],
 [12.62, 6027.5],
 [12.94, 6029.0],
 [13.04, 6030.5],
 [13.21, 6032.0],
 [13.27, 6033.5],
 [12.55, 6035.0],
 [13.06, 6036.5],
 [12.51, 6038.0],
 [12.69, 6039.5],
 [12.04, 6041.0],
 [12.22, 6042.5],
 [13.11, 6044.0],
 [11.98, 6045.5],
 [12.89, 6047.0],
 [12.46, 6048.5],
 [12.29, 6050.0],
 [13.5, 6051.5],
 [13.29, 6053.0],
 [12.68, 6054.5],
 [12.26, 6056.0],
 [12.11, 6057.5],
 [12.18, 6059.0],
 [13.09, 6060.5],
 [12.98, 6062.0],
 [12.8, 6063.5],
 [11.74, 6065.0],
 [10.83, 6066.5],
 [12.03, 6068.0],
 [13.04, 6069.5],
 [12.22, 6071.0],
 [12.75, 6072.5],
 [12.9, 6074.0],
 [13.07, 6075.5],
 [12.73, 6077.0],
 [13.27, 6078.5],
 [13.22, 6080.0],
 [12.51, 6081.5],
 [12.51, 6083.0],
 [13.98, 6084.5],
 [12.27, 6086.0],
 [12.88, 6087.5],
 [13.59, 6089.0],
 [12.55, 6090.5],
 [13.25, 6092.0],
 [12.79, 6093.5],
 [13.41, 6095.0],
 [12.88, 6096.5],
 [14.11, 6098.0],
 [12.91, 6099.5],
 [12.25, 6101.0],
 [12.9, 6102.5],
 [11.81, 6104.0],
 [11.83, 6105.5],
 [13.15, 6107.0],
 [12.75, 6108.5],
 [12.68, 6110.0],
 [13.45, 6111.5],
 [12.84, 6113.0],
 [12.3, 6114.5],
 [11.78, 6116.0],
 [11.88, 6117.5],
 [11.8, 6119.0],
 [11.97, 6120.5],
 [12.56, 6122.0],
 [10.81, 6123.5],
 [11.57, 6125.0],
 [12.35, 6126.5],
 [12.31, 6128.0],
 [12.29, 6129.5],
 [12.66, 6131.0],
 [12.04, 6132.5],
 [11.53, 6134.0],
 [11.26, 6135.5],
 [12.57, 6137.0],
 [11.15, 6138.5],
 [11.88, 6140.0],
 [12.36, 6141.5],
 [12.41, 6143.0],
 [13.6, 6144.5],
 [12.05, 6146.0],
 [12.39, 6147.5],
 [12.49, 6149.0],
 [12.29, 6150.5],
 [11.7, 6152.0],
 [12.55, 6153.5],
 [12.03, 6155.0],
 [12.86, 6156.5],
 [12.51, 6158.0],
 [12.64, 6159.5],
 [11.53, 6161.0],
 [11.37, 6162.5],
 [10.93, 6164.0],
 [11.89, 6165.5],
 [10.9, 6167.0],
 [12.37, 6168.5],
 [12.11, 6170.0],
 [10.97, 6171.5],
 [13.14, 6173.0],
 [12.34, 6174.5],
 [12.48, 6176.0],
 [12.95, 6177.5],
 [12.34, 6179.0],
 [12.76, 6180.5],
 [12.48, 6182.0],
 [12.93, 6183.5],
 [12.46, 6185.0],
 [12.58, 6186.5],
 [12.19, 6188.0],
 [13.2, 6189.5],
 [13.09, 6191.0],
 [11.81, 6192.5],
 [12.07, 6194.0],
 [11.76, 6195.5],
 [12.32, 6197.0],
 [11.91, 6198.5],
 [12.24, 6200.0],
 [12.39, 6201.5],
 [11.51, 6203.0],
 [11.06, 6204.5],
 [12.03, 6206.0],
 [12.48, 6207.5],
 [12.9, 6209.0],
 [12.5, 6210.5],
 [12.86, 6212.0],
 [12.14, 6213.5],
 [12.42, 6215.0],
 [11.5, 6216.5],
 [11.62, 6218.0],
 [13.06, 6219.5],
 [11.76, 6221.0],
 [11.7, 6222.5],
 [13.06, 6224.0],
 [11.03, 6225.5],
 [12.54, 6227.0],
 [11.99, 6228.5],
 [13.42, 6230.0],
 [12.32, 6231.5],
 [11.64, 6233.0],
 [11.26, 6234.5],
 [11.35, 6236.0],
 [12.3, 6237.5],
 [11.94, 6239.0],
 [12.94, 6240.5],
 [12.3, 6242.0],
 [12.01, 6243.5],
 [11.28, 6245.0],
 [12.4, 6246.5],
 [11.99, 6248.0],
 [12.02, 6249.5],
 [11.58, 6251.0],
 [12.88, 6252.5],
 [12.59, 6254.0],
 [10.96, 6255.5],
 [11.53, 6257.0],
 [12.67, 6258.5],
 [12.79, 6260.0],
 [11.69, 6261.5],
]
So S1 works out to 0.5 angstrom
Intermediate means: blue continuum 12.7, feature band 11.9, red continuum 12.3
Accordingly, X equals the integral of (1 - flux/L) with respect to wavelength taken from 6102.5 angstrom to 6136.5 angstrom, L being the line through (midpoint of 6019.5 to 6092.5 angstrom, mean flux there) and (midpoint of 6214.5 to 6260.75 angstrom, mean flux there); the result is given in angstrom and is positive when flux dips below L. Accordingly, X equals 0.78 angstrom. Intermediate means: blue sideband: 12.7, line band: 12.2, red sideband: 12.1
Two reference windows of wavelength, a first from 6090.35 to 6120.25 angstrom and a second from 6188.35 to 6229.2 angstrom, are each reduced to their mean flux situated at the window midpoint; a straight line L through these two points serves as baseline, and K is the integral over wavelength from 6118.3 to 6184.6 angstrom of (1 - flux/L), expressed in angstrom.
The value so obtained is 1.6 angstrom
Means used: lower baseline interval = 12.7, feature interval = 12.1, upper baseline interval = 12.2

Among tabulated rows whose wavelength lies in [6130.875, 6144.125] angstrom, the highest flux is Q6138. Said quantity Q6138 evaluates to 12.66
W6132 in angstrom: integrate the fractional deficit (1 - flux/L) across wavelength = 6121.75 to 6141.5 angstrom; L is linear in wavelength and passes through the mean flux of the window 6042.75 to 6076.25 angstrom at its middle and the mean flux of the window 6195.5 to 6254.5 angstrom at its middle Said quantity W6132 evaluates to 0.7 angstrom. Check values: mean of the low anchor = 12.5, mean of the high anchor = 12.1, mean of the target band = 11.9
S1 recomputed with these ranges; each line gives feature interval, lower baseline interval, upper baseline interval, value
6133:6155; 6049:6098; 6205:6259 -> 0.6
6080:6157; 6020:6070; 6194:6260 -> -0.4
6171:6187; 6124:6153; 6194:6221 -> -0.5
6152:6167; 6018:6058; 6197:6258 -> 0.4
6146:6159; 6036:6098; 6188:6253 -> 0.1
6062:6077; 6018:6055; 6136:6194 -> 0.1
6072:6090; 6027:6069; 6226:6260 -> -0.7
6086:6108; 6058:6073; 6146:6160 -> -0.9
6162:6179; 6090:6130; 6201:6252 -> 0.4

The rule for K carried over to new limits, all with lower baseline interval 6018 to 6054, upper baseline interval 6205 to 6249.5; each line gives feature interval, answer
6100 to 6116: -0.1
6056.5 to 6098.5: -0.8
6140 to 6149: -0.1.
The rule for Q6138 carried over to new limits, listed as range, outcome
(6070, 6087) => 13.98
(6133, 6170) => 13.6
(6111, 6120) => 13.45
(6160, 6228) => 13.2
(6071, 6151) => 14.11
